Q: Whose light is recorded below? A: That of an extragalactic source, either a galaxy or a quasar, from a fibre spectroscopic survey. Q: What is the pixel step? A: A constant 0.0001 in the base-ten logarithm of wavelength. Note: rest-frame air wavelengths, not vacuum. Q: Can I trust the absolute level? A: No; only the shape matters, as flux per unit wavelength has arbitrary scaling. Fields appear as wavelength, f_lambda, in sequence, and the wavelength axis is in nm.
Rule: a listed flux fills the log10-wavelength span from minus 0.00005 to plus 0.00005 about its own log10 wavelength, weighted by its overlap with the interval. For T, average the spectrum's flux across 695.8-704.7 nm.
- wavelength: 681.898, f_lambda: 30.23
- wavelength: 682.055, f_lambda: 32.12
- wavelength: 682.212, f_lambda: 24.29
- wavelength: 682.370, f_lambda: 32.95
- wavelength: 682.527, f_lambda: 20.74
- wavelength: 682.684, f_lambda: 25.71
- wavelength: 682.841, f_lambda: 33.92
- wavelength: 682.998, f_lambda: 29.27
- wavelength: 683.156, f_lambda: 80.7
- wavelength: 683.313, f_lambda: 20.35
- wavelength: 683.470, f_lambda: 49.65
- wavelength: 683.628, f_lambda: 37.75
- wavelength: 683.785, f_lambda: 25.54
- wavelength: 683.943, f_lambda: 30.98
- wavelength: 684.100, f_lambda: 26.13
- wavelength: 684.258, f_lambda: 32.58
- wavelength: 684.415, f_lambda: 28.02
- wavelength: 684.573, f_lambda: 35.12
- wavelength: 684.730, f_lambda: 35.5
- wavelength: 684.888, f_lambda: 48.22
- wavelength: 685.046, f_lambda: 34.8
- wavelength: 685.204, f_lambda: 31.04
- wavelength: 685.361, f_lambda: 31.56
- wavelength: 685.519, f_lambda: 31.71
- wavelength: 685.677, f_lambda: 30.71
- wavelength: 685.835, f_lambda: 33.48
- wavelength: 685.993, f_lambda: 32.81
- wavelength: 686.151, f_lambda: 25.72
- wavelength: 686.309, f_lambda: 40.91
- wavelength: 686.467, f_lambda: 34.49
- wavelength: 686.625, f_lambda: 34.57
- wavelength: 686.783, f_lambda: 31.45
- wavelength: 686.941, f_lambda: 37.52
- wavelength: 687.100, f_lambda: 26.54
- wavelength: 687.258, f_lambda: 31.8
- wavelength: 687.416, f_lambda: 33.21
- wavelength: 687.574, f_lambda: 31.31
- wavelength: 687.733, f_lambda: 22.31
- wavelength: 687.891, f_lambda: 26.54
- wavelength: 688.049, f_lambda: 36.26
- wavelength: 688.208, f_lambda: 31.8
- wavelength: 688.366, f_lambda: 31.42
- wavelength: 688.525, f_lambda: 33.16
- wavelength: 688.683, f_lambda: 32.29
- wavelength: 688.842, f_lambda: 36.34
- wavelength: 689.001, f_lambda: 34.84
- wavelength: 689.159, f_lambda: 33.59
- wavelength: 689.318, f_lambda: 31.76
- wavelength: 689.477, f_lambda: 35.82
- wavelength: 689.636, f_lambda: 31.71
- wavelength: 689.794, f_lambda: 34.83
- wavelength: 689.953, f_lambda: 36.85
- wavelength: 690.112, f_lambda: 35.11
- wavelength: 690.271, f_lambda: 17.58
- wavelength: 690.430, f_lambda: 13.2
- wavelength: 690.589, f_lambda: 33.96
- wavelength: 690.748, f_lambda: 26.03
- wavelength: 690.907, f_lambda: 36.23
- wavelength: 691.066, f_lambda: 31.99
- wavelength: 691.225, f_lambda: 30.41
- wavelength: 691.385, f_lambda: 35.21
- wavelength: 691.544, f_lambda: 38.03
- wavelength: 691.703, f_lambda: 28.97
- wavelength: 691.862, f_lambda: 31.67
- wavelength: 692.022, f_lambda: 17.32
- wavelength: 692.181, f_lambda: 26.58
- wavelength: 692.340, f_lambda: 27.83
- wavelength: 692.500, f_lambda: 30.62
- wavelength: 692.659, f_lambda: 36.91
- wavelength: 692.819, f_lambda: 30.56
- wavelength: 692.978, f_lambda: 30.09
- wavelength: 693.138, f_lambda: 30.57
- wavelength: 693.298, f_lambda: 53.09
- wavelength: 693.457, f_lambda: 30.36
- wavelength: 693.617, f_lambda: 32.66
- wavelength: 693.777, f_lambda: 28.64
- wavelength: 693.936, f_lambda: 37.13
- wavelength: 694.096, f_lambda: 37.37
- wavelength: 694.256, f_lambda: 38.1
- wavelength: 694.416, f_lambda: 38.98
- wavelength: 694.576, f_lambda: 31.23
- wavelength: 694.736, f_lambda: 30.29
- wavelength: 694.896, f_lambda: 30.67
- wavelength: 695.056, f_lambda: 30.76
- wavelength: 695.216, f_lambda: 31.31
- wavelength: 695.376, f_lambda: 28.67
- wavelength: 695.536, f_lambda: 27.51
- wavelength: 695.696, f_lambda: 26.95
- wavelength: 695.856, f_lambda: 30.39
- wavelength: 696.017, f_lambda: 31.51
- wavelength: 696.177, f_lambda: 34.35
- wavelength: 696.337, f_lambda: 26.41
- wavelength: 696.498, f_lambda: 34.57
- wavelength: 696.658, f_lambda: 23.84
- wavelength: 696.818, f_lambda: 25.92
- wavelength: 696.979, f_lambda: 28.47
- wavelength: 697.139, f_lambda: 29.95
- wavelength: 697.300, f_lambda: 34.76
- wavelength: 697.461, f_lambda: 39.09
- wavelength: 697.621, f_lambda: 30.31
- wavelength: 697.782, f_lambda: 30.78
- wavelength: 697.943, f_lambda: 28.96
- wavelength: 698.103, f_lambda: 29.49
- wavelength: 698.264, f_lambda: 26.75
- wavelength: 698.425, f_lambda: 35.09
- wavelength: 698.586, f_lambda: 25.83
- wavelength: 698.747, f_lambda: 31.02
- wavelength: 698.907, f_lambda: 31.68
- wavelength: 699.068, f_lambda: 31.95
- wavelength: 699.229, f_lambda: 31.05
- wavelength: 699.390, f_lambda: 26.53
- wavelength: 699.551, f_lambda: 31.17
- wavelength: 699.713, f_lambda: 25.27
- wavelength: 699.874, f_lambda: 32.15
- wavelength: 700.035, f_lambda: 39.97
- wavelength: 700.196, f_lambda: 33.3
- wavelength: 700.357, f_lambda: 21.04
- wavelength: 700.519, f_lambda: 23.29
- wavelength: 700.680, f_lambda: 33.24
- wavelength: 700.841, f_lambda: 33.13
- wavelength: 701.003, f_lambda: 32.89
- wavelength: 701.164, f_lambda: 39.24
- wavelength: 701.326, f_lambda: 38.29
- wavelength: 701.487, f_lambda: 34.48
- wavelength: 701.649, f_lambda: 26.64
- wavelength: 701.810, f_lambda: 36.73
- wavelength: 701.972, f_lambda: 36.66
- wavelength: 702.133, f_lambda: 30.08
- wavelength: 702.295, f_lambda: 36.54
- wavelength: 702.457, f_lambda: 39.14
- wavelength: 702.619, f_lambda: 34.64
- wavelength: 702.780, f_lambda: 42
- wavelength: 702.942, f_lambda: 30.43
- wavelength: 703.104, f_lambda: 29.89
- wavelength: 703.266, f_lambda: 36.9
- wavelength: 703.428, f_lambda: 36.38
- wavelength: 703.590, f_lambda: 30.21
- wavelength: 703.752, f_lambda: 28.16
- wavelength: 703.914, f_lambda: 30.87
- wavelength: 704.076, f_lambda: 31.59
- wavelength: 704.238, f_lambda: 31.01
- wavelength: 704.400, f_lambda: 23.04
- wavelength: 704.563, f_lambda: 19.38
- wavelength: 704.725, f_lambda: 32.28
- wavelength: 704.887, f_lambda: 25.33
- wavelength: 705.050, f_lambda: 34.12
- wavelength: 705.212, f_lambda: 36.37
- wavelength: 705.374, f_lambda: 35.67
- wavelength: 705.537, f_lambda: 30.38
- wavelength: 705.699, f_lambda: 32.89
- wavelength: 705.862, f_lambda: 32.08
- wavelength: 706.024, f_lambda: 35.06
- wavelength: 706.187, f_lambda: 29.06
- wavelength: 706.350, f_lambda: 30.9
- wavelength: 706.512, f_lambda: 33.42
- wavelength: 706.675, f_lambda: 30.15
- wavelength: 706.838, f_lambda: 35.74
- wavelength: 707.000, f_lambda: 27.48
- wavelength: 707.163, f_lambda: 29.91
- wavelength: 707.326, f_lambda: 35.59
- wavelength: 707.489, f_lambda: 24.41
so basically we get 31.4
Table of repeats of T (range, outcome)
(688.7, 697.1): 31.4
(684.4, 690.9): 32.2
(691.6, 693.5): 31.3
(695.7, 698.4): 30.3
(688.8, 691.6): 31.7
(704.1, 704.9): 26.7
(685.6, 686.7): 33.2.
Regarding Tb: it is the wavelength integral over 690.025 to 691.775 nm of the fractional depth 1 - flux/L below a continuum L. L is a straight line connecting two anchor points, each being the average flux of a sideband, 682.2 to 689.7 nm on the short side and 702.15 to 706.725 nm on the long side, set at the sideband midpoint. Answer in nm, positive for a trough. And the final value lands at 0.167 nm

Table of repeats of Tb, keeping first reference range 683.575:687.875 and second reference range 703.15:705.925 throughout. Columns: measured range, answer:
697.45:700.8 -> 0.12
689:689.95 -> -0.06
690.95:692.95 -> 0.08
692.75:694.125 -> -0.12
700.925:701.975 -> -0.12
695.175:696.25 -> 0.05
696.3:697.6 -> 0.04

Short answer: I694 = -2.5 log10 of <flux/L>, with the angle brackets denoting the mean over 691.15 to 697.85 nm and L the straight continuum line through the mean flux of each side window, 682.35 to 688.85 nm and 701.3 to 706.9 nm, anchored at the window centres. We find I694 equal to 0.040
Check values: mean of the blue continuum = 33.2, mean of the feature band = 31.6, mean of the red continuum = 32.4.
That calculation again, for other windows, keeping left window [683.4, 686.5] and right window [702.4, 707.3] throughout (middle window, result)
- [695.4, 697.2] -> 0.13 mag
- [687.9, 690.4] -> 0.03 mag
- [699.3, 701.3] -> 0.04 mag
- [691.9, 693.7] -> 0.05 mag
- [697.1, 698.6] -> 0.04 mag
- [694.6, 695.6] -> 0.10 mag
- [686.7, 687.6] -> 0.05 mag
